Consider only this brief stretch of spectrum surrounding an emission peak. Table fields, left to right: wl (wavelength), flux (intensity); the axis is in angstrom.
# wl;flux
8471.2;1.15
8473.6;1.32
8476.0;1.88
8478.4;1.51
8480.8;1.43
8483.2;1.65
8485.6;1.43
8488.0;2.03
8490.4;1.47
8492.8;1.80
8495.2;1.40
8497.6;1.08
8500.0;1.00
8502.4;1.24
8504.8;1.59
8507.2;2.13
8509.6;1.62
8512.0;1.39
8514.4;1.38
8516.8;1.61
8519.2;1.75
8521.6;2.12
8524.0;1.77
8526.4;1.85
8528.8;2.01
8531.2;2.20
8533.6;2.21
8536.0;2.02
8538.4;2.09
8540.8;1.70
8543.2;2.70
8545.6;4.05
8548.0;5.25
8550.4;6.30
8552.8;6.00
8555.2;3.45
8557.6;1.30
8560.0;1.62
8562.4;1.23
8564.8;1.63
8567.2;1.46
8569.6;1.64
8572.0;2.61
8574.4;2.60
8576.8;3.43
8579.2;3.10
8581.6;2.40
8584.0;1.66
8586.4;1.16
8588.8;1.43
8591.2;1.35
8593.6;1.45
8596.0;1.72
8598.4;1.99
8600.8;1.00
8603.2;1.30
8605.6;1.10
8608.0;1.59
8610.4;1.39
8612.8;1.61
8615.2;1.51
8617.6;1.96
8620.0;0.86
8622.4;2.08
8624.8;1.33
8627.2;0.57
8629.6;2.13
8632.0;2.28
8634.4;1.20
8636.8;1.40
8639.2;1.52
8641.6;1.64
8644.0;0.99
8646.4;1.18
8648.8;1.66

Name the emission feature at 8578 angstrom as [N II]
